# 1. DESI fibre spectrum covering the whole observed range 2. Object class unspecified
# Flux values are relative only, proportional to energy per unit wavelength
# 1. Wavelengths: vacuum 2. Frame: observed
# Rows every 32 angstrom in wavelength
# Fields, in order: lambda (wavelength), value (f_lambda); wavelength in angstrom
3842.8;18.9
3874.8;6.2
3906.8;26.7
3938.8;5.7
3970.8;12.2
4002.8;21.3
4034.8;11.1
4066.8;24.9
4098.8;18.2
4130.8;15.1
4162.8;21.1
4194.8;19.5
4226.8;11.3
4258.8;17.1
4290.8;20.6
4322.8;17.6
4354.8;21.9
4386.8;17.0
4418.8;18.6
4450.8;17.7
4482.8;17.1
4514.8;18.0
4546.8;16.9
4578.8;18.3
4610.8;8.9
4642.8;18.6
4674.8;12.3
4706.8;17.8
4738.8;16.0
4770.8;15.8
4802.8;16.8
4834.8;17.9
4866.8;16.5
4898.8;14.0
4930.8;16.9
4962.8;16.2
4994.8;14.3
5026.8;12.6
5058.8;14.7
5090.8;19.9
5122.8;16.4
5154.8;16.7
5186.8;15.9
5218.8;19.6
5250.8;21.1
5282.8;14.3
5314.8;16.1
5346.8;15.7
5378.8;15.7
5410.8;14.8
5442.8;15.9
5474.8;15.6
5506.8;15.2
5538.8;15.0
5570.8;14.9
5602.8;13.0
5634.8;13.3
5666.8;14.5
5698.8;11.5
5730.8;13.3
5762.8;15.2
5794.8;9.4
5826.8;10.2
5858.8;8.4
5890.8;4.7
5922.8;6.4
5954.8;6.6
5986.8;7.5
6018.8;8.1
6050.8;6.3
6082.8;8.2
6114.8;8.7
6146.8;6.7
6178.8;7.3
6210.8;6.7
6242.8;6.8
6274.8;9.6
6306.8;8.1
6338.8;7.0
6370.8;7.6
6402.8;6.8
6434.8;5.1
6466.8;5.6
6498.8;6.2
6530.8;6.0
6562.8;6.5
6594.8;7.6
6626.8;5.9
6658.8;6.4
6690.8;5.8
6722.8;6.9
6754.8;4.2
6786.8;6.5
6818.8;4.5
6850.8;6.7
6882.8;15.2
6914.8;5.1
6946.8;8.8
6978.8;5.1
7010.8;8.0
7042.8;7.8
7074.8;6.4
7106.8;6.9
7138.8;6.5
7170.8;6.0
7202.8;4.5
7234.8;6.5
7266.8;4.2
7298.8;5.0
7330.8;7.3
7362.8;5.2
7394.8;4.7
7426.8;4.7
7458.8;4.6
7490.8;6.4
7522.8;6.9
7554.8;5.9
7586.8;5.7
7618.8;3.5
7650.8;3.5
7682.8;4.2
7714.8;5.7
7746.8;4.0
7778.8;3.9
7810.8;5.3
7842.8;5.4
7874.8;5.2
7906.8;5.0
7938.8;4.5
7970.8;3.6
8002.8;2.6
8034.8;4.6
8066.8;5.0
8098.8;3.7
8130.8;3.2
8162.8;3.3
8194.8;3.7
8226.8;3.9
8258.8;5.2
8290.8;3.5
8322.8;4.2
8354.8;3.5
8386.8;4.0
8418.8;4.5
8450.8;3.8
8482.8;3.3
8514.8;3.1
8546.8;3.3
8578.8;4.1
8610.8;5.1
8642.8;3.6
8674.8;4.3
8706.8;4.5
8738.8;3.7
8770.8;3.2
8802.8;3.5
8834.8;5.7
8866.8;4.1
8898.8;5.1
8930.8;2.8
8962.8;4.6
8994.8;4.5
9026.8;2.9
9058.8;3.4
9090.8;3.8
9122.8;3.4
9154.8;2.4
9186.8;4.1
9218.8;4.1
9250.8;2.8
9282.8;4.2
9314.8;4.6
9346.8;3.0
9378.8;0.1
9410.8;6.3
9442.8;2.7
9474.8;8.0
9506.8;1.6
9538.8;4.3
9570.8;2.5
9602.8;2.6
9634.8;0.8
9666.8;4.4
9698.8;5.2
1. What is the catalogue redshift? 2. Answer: 0.05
